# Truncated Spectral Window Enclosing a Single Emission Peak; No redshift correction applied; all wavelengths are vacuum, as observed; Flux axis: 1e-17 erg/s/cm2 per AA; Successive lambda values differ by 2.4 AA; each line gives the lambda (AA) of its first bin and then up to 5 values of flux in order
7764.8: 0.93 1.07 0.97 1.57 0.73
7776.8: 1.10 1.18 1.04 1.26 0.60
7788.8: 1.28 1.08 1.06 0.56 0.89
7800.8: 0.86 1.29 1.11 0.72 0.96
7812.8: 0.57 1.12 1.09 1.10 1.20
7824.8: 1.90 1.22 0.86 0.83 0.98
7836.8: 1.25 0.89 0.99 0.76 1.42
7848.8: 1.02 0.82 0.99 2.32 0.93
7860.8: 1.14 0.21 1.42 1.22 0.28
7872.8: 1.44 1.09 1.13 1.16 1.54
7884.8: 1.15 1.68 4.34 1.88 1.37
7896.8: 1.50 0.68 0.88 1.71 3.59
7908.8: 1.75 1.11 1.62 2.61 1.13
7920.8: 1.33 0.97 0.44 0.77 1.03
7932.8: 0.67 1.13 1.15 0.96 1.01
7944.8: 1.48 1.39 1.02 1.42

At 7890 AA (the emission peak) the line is [S II] 6716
